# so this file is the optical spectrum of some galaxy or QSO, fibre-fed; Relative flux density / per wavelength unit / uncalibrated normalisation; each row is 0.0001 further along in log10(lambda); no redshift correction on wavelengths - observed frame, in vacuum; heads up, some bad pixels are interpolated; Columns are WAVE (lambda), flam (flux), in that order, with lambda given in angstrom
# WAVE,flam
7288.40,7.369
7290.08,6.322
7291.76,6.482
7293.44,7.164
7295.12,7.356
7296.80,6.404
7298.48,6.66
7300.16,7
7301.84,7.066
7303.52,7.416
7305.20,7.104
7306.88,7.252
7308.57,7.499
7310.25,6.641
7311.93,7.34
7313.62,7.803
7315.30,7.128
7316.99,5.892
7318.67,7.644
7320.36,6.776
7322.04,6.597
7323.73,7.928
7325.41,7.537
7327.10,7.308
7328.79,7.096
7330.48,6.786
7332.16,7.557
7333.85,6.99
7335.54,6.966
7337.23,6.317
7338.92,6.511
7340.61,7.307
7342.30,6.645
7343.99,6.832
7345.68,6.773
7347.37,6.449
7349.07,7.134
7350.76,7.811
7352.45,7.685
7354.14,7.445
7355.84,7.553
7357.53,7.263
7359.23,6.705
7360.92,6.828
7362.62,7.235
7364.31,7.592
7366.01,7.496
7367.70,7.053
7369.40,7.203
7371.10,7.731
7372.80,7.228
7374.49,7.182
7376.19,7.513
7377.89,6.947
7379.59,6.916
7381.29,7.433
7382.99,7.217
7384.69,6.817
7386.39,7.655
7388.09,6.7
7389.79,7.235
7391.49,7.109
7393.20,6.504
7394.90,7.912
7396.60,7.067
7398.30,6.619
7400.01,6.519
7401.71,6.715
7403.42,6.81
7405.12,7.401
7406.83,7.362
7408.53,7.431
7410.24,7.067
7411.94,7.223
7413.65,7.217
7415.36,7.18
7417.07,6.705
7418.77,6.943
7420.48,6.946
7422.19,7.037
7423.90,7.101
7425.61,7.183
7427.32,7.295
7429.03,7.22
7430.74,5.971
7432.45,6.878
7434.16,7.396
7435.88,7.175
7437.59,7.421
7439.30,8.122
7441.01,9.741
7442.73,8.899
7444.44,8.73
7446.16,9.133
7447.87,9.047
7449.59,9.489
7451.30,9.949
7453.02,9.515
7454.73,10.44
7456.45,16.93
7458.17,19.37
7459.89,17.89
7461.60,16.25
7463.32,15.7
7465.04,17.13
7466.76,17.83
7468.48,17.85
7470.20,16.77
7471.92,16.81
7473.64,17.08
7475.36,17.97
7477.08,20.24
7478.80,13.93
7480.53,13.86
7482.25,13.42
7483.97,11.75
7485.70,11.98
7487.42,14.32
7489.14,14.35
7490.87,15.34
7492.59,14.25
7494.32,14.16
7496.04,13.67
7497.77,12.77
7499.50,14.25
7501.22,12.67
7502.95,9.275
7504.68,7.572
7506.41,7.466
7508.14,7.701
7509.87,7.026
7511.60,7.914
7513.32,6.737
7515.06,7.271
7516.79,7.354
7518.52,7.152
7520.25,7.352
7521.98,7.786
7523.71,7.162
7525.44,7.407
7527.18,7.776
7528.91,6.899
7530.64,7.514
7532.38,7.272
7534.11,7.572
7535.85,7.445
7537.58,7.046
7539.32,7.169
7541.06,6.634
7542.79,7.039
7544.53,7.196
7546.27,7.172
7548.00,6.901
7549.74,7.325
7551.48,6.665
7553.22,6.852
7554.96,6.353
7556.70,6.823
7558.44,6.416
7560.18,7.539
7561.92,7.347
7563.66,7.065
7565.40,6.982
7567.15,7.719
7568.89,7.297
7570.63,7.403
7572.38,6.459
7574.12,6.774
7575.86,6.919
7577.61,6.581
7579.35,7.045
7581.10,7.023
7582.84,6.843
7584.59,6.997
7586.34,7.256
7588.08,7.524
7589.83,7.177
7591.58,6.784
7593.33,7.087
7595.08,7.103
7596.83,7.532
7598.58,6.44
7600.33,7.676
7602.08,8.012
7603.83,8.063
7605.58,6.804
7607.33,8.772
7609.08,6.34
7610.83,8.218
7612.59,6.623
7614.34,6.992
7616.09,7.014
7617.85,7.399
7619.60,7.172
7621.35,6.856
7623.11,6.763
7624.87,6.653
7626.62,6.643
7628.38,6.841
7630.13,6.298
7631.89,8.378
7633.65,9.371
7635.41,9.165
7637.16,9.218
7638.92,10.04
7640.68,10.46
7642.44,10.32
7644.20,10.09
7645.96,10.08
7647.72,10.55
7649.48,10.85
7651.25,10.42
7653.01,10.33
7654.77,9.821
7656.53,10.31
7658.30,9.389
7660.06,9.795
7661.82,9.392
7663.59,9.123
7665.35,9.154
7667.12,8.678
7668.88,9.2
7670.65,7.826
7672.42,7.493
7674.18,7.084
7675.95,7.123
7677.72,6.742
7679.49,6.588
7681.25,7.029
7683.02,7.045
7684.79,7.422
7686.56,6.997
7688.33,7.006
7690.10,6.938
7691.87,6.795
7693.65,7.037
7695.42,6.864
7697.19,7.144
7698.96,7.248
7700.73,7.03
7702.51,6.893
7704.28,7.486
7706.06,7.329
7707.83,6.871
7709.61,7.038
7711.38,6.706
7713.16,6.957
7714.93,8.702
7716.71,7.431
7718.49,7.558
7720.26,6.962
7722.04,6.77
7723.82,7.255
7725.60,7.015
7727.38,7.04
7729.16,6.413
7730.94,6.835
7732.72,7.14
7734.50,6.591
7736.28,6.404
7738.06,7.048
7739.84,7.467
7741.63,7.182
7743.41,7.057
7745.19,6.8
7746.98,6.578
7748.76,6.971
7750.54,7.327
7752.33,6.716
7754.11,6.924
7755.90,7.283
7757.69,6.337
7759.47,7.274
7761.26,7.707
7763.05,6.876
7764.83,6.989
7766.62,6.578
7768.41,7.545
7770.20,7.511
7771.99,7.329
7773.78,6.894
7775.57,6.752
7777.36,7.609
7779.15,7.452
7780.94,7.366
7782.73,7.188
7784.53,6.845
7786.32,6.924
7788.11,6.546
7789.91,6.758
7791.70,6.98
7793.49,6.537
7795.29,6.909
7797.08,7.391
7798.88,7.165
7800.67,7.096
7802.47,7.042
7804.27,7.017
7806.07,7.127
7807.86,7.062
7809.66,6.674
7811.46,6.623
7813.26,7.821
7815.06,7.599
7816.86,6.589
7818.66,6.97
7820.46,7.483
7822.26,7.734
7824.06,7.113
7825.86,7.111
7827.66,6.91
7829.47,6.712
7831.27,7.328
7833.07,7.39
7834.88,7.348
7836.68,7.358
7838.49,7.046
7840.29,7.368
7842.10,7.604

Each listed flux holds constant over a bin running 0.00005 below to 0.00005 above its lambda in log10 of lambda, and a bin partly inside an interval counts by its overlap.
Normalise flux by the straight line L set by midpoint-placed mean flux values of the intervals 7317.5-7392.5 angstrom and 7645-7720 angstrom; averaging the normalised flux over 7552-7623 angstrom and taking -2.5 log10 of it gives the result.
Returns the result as 0.09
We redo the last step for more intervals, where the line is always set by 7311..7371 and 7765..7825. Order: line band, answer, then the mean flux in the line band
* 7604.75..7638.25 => -0.05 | 7.47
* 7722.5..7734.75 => 0.03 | 6.91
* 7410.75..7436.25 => 0.01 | 7.03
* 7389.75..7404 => 0.03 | 6.93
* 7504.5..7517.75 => -0.04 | 7.37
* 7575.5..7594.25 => 0.01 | 7.02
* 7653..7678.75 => -0.22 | 8.7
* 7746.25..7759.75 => 0.03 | 6.92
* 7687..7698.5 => 0.02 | 6.98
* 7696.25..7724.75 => -0.02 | 7.21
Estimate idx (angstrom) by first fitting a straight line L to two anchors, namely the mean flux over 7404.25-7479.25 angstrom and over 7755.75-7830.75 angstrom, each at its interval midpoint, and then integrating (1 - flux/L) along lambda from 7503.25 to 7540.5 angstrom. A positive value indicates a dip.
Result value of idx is 9.68 angstrom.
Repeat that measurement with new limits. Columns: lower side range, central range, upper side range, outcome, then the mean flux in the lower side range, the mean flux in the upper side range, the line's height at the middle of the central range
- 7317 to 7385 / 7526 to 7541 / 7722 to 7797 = -0.47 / 7.14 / 7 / 7.08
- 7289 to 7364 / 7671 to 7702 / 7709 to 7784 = 0.15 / 7.06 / 7.08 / 7.08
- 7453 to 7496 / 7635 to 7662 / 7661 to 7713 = -3.59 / 15.5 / 7.41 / 8.88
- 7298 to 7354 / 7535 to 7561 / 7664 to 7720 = 0.98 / 7.08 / 7.35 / 7.24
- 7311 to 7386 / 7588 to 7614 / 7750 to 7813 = -0.90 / 7.14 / 7.04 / 7.09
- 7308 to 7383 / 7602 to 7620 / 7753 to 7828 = -0.68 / 7.14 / 7.09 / 7.11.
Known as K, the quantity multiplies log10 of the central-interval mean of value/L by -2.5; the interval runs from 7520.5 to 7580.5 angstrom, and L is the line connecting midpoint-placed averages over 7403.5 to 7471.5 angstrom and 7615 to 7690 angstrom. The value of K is 0.28 mag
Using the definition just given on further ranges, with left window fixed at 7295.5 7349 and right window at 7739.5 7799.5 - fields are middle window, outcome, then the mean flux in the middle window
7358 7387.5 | -0.03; 7.22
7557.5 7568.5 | -0.02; 7.18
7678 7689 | 0.01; 7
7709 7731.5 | -0.01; 7.14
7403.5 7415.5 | -0.03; 7.25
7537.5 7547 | 0.00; 7.04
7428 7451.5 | -0.16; 8.17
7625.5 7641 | -0.19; 8.39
